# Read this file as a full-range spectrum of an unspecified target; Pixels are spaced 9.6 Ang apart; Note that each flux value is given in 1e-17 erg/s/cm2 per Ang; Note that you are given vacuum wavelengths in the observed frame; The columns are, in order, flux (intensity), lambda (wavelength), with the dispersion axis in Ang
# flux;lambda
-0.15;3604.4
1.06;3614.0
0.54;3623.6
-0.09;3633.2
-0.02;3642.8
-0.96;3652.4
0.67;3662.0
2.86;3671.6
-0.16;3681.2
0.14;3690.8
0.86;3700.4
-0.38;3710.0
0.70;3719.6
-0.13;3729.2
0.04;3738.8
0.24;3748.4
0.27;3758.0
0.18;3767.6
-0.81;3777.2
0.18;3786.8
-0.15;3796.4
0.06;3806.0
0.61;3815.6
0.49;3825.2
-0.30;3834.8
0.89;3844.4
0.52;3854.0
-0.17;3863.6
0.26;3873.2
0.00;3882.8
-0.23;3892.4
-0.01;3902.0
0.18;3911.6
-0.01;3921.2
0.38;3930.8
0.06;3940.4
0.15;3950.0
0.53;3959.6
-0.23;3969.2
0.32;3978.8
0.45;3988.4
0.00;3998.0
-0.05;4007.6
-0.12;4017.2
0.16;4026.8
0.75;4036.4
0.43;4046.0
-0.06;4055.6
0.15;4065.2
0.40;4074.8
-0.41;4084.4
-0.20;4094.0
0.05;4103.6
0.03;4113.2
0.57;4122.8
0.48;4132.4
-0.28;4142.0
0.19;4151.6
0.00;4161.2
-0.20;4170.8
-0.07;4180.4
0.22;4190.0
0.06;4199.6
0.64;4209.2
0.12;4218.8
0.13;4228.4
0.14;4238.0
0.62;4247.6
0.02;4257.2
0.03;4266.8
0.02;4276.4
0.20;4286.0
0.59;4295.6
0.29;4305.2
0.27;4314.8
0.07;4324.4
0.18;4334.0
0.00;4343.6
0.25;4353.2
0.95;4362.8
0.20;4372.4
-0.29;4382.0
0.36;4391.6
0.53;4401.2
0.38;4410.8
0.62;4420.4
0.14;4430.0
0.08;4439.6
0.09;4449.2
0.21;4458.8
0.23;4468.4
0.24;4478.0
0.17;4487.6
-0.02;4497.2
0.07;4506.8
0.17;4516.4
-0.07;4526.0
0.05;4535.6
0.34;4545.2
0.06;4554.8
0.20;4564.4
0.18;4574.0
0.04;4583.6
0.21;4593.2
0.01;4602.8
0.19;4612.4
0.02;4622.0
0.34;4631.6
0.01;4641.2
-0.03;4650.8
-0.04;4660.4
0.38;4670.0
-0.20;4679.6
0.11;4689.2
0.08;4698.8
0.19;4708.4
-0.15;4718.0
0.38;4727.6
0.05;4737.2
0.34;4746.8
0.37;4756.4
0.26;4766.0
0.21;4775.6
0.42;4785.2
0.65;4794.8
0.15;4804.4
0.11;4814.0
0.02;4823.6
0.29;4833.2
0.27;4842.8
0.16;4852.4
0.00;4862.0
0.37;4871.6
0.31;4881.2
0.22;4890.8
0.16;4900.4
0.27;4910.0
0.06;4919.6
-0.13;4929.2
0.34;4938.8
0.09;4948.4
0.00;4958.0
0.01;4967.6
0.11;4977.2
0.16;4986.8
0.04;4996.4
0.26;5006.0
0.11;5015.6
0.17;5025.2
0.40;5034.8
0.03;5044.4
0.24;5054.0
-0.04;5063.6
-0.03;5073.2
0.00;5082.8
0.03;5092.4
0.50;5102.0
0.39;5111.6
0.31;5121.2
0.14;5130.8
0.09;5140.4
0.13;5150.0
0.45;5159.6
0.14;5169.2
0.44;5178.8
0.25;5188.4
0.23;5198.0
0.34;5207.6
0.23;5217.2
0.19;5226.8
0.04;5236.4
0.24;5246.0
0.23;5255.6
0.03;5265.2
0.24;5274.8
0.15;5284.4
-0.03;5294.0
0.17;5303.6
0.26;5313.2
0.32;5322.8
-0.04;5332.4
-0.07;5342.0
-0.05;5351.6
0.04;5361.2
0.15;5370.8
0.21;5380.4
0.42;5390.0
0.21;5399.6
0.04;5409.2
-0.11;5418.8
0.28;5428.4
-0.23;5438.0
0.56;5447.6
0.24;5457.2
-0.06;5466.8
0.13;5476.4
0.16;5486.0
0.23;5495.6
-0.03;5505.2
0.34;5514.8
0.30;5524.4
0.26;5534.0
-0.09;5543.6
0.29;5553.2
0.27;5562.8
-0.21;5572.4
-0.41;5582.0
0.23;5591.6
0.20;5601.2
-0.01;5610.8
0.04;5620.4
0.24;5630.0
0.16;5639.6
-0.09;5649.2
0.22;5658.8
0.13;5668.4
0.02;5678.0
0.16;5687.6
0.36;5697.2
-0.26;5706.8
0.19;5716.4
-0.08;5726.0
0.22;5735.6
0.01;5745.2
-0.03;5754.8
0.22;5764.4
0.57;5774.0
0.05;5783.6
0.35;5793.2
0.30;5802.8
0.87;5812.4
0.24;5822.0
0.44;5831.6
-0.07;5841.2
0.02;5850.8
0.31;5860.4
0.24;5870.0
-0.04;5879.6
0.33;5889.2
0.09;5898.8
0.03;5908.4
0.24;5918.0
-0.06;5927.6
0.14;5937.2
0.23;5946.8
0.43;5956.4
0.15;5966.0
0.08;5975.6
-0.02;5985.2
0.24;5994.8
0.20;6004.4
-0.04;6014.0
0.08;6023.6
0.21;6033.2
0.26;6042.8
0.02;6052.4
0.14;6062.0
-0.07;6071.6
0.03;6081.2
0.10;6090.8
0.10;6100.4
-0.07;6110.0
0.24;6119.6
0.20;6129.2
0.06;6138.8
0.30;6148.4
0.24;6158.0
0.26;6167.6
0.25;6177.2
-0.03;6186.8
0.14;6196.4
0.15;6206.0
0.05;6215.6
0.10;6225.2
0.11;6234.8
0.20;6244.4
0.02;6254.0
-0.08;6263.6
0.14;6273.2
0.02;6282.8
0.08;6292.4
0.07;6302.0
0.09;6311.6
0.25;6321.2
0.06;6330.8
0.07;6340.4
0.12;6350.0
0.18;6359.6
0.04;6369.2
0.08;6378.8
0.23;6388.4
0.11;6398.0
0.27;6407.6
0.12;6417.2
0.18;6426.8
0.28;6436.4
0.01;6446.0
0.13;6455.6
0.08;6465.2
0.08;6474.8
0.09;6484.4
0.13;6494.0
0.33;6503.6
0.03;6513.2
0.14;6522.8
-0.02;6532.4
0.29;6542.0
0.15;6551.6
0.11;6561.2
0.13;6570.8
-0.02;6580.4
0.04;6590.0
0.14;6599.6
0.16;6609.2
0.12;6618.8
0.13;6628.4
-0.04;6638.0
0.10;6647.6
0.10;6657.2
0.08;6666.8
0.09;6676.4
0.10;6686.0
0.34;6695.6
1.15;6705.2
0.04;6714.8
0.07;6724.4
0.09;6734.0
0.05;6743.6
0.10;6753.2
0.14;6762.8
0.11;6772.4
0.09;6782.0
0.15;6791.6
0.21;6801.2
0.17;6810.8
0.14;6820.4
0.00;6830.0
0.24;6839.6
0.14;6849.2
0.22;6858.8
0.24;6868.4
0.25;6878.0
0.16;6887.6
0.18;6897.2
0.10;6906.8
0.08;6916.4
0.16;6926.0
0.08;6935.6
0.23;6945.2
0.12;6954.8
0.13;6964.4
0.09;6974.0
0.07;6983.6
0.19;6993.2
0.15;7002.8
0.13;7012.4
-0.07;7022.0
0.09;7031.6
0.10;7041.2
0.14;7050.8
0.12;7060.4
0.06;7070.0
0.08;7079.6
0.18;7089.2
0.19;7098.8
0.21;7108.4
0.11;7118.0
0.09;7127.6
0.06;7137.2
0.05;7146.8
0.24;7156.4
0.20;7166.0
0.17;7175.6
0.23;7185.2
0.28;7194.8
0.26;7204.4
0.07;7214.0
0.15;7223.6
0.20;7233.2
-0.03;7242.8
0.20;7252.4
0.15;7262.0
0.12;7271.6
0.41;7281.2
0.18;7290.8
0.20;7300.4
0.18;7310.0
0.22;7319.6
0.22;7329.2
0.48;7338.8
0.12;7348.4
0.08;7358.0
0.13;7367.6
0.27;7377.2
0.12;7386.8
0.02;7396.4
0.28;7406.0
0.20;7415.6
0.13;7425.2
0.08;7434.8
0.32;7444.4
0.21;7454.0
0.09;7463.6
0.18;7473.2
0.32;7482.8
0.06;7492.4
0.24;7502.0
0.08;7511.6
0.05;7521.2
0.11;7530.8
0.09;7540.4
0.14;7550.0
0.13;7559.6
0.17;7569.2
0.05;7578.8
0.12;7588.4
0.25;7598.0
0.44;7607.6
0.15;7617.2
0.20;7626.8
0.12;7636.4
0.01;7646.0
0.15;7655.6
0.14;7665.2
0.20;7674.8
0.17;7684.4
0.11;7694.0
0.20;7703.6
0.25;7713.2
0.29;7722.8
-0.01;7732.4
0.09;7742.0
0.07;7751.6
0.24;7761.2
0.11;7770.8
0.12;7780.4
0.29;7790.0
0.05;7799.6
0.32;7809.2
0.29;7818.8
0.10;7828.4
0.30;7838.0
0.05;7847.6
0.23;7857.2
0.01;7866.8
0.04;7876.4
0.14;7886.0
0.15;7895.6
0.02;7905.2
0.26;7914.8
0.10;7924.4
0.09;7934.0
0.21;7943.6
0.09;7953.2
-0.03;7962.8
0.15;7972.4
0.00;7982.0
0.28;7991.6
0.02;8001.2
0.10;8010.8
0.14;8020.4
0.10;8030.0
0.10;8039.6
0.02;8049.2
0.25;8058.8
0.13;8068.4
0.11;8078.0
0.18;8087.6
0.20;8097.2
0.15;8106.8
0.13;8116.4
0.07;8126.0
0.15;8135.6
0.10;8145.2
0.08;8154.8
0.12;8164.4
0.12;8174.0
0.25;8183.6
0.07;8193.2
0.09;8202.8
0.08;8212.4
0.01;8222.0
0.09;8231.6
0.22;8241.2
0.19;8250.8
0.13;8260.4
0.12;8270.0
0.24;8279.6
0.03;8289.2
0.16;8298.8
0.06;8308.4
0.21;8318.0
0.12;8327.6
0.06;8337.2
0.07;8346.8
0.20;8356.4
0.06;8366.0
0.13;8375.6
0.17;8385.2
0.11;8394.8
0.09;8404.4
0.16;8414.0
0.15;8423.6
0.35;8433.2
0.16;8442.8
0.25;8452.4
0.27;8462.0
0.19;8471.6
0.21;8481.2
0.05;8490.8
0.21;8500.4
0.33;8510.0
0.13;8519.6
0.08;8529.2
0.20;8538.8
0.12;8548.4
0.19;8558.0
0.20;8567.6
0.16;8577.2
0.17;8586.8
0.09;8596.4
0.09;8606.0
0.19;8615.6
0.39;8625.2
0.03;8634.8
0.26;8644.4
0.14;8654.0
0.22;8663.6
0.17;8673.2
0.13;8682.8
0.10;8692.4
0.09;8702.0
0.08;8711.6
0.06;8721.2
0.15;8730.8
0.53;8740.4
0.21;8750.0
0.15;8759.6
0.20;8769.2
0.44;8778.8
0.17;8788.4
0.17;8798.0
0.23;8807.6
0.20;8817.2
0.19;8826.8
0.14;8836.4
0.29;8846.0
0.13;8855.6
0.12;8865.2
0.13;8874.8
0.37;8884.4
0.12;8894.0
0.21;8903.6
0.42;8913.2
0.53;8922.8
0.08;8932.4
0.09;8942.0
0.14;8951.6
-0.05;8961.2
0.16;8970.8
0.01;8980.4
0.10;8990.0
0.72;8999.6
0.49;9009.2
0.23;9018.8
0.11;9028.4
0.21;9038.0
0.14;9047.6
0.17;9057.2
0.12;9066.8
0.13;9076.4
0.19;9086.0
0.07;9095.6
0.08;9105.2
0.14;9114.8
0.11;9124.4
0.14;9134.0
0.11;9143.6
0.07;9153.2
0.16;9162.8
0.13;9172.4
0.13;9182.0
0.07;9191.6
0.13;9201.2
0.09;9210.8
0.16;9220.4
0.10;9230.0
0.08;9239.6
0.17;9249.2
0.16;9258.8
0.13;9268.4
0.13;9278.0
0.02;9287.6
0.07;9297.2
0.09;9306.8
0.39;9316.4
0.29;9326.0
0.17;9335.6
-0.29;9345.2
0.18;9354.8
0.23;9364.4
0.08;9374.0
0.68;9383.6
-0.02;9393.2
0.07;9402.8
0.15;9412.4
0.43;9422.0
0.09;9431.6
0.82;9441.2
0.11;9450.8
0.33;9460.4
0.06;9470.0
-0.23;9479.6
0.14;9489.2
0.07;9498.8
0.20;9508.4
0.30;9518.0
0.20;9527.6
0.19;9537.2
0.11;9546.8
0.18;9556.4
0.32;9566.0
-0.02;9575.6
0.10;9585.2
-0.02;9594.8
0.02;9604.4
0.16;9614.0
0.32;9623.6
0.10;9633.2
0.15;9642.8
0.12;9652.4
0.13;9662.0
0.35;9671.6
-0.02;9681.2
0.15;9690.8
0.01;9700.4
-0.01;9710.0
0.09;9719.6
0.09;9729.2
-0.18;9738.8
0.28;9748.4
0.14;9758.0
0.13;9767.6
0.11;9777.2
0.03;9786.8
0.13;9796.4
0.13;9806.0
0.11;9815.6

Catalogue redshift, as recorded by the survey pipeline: 0.798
